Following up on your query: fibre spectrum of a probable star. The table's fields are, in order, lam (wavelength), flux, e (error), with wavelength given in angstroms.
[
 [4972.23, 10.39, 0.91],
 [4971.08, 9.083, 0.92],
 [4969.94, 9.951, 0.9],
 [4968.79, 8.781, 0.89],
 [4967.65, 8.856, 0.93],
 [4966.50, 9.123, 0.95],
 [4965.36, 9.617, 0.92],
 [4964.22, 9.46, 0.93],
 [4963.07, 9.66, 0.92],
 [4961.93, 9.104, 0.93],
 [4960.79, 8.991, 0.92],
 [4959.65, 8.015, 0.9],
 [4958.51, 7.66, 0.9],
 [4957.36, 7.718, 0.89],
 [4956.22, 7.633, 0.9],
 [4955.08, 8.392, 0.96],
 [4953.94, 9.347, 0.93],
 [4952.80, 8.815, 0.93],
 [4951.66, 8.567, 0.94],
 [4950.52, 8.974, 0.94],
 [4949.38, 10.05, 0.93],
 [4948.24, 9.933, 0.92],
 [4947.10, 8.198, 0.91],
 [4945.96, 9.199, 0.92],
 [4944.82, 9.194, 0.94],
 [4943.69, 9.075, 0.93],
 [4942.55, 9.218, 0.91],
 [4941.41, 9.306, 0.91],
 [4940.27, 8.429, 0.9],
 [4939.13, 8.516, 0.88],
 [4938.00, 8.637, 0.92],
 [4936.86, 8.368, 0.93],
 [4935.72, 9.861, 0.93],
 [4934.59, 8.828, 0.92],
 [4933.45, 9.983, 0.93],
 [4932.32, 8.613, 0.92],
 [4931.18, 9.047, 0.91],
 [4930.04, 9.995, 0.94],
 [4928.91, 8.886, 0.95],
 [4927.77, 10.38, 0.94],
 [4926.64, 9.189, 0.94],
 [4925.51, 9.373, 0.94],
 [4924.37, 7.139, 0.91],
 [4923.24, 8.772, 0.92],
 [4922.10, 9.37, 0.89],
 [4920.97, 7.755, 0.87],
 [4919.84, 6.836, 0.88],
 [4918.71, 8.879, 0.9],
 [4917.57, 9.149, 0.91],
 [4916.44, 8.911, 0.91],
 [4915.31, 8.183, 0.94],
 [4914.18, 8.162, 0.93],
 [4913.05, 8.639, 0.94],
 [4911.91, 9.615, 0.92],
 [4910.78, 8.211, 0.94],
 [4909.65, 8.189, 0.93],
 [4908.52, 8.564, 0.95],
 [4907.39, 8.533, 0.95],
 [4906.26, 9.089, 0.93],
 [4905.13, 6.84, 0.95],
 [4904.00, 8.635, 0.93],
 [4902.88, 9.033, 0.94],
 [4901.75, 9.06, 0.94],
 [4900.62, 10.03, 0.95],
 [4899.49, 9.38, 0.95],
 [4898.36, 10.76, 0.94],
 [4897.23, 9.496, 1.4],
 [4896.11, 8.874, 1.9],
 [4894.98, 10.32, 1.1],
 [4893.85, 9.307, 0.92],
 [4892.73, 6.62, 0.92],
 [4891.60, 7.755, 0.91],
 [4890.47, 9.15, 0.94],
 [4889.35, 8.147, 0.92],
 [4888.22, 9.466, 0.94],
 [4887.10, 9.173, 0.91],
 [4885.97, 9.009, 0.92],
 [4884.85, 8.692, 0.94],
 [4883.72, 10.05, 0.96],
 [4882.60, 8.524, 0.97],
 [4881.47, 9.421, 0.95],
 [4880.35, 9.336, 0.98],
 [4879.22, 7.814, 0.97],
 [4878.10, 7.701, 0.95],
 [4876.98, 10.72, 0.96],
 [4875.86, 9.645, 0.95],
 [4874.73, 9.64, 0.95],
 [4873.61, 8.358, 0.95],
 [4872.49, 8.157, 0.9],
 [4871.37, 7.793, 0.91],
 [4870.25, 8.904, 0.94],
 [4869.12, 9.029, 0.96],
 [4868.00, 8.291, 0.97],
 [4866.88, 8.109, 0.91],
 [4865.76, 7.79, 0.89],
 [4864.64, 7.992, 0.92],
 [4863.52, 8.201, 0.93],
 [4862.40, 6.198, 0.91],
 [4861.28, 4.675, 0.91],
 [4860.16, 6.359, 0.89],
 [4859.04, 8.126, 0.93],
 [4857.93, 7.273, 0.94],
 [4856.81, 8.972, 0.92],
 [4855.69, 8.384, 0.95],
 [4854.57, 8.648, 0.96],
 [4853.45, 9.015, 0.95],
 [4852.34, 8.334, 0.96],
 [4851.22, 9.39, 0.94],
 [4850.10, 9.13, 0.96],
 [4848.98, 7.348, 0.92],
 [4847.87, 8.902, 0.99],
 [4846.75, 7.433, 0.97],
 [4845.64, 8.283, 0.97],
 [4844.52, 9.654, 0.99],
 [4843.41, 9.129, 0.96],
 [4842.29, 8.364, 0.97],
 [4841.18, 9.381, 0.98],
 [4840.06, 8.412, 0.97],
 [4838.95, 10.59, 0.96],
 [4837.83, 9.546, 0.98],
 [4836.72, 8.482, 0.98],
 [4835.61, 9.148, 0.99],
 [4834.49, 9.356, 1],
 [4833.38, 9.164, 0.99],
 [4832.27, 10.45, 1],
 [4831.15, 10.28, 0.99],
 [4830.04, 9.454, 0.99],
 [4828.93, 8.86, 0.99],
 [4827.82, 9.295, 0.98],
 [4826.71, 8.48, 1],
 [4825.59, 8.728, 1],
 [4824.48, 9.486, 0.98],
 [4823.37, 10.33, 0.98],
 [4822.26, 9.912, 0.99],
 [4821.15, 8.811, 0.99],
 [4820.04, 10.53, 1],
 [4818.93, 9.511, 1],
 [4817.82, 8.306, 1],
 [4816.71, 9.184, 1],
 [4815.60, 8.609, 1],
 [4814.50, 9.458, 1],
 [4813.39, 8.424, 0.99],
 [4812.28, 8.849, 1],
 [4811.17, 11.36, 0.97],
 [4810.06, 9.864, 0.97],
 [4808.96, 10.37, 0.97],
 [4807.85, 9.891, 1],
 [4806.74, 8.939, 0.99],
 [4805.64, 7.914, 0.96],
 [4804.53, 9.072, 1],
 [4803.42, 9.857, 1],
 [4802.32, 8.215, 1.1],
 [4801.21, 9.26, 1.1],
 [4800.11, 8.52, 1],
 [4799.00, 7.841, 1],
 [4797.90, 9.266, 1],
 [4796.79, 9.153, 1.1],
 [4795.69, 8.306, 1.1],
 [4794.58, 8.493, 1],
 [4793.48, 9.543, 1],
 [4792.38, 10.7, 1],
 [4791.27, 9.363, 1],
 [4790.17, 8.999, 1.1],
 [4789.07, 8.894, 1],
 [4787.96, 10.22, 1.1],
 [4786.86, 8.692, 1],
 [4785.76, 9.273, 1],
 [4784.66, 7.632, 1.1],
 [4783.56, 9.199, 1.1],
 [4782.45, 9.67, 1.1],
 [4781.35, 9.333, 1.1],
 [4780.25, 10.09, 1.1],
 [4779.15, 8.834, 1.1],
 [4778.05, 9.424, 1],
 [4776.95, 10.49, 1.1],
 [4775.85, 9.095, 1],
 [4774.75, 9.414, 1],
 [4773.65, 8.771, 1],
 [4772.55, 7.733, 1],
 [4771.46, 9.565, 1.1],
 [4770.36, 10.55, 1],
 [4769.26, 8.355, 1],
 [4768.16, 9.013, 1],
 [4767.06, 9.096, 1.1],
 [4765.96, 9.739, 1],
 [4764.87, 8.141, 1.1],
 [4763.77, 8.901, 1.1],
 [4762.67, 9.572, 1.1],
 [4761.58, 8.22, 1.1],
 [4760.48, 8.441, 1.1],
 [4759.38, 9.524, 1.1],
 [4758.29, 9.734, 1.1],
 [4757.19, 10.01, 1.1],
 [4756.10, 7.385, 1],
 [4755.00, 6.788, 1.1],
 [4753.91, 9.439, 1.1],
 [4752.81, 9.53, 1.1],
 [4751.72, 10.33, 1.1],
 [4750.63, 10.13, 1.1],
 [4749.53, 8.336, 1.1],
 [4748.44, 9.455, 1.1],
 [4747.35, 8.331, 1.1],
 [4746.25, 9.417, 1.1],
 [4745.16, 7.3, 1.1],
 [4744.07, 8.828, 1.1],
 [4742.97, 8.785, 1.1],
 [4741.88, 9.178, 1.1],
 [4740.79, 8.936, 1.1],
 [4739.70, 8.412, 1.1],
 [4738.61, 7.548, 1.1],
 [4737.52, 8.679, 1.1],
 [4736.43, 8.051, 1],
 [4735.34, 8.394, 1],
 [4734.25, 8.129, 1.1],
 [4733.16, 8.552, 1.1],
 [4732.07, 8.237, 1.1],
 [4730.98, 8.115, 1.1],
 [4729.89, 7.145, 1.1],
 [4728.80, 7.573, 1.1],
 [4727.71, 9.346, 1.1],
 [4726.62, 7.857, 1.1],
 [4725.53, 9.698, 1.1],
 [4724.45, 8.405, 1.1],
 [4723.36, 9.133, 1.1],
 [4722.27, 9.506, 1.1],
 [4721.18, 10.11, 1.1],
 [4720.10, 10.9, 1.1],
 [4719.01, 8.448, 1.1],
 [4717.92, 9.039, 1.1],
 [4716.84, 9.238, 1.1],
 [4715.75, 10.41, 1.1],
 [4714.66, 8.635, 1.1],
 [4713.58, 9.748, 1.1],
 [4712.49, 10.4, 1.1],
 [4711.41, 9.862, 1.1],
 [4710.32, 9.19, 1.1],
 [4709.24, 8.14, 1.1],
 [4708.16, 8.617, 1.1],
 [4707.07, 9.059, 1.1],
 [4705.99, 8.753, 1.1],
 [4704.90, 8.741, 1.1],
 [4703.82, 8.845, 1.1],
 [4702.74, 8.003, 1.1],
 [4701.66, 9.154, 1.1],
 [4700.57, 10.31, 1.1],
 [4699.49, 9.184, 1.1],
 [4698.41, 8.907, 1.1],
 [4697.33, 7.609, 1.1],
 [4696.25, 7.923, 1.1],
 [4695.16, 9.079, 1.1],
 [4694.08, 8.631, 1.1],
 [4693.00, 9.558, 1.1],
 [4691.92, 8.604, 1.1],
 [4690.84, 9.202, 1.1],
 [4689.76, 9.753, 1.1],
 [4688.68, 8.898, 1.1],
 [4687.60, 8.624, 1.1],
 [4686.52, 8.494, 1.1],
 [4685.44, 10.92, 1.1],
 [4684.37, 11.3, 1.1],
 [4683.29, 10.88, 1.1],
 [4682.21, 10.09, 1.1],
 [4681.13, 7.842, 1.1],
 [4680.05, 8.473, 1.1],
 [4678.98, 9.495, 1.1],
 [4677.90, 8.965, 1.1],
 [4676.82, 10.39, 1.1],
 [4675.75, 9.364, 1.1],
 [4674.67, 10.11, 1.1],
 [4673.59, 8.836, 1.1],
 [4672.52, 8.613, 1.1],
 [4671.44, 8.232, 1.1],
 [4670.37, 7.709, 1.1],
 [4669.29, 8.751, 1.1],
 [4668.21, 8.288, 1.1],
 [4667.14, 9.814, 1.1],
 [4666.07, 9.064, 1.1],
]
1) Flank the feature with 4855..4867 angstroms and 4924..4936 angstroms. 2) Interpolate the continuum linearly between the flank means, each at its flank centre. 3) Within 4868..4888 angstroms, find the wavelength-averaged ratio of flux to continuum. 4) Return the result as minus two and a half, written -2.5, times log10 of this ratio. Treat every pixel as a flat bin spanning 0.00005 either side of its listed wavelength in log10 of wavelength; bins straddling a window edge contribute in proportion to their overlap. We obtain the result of -0.13 mag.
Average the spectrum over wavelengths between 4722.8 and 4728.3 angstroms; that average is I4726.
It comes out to 8.88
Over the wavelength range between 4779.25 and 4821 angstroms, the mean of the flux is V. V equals 9.2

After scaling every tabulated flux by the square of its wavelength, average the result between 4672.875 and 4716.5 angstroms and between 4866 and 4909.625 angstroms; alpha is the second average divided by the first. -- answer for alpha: 1.04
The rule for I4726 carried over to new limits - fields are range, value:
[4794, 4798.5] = 8.8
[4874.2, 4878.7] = 9.41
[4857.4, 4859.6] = 7.73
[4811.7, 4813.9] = 8.66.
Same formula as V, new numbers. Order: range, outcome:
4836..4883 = 8.47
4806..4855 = 9.2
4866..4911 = 8.84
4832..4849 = 9.01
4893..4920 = 8.87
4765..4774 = 9.07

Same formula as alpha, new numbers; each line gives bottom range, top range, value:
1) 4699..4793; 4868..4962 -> 1.05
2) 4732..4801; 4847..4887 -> 0.98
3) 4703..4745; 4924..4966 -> 1.11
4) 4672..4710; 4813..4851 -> 1.06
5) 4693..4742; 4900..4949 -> 1.09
